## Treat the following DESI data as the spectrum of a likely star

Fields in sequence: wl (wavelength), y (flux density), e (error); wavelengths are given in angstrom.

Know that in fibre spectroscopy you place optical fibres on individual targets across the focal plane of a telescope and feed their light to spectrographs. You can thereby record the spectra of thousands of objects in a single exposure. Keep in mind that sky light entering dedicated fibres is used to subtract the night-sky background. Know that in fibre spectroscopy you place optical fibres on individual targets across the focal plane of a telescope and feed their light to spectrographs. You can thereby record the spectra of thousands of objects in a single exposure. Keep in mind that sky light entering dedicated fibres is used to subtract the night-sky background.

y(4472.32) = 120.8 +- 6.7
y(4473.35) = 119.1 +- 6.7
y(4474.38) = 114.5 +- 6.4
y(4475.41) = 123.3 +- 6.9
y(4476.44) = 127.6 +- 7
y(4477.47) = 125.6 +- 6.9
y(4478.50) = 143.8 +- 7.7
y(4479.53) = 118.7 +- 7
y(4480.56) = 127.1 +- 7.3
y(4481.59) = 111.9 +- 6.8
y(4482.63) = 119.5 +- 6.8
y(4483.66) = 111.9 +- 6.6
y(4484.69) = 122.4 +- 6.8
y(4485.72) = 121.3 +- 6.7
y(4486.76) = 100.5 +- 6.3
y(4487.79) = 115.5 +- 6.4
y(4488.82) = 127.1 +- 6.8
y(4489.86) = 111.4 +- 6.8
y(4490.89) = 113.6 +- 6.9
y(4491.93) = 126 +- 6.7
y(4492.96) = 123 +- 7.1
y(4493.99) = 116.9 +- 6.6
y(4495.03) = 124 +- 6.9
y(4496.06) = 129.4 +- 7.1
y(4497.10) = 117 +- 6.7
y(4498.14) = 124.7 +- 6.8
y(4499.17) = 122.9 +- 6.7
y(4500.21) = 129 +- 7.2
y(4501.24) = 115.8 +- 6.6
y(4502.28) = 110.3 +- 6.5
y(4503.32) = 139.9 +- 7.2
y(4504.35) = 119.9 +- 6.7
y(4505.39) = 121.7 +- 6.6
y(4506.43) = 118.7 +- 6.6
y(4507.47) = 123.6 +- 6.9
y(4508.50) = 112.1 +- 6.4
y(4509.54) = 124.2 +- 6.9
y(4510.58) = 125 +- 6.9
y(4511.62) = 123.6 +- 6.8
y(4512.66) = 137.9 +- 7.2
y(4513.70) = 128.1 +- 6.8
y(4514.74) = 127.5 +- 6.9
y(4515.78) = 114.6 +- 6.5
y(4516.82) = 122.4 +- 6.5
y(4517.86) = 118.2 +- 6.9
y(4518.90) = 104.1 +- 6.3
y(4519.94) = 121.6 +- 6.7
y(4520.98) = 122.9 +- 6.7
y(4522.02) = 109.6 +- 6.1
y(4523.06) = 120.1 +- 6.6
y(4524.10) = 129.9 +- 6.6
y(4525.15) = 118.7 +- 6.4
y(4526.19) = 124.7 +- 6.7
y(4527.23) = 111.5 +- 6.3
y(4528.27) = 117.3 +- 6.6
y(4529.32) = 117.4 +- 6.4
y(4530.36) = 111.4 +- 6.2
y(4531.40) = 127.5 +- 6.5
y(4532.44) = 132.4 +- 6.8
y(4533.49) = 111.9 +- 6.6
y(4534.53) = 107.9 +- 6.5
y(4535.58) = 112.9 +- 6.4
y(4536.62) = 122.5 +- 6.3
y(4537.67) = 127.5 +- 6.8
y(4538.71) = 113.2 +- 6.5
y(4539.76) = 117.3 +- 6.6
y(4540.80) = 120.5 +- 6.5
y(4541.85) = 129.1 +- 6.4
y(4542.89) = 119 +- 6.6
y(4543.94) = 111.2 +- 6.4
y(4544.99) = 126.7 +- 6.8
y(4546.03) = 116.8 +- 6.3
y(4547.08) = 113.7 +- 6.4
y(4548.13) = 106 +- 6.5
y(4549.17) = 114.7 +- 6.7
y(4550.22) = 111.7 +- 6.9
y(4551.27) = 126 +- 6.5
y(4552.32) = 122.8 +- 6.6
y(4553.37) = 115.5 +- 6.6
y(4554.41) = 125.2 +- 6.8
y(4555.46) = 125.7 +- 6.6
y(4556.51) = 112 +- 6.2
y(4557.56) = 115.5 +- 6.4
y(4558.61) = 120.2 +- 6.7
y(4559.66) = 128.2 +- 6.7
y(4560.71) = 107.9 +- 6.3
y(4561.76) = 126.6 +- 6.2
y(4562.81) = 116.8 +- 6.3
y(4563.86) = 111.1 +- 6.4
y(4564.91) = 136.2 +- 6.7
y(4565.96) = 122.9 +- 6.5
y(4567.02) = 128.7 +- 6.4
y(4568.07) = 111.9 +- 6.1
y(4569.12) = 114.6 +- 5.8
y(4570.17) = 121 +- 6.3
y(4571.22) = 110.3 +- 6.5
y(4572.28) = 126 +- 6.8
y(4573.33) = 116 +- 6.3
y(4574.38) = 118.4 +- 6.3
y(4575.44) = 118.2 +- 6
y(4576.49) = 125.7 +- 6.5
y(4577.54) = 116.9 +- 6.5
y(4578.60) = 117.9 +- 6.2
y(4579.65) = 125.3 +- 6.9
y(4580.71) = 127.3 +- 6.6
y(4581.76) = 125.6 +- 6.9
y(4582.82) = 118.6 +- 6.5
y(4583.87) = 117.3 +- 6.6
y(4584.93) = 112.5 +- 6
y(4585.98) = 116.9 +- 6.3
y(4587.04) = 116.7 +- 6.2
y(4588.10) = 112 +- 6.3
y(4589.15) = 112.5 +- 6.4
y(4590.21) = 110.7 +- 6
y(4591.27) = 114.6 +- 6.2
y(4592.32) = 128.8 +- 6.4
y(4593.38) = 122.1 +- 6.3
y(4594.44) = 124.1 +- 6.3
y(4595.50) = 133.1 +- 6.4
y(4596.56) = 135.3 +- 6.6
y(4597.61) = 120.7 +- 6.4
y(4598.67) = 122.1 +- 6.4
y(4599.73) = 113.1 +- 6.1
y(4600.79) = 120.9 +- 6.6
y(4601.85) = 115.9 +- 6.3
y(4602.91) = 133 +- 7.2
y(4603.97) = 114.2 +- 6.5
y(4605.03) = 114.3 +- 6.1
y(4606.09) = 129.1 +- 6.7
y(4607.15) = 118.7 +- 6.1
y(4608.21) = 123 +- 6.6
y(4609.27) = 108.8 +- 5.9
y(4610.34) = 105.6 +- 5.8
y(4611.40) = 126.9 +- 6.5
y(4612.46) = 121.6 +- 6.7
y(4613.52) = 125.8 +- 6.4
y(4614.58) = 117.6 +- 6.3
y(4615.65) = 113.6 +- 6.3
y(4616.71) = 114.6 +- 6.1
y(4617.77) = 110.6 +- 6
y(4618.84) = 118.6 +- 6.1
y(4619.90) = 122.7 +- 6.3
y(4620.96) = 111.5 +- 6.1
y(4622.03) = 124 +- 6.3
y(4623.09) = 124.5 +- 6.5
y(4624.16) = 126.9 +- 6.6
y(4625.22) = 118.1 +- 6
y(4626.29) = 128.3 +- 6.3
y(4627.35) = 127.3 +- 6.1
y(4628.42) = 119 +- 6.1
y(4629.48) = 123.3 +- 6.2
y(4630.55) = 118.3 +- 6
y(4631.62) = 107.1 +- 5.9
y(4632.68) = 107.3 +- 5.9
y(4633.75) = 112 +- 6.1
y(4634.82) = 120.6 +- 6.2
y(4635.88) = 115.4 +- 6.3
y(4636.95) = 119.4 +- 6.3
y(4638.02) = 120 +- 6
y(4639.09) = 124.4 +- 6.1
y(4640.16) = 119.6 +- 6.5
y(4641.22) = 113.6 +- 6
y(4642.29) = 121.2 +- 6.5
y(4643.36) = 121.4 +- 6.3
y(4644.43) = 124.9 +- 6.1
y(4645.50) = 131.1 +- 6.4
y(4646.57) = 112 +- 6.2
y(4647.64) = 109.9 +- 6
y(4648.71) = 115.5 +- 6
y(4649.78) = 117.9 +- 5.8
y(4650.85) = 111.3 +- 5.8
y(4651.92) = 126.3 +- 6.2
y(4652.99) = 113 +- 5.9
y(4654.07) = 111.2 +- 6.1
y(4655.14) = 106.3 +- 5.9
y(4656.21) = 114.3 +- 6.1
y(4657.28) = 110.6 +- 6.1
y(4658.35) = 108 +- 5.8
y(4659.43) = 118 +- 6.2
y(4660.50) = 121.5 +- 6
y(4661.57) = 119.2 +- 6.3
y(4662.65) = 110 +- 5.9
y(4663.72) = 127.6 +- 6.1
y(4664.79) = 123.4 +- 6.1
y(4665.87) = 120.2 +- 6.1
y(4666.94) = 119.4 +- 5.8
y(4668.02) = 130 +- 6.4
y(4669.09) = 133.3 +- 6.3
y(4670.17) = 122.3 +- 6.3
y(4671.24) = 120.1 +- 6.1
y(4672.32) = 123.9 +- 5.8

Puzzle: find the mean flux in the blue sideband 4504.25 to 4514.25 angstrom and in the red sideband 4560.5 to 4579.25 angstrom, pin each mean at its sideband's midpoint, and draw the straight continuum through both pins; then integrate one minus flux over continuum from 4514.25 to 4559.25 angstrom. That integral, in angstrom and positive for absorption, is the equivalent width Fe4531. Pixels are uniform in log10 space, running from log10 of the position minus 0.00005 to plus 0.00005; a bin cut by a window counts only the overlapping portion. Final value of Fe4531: 1.17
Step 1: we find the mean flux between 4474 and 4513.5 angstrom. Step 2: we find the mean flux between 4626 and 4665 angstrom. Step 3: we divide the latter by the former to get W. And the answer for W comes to 0.97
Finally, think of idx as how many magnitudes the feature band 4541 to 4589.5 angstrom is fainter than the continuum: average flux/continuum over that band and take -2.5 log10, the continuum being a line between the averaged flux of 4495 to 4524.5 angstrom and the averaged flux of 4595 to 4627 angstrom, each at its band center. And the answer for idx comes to 0.020 mag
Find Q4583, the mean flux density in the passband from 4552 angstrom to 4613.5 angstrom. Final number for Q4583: 120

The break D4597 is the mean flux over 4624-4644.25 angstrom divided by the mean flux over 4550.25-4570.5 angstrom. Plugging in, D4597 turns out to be 0.99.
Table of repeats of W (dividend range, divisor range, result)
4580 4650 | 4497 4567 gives 0.99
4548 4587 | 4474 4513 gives 0.98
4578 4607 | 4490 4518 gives 0.98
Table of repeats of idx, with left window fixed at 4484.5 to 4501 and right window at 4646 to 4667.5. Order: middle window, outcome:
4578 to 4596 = -0.02 mag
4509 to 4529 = -0.01 mag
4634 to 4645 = -0.03 mag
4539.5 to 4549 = 0.01 mag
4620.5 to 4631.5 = -0.04 mag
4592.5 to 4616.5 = -0.03 mag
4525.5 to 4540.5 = 0.01 mag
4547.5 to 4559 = 0.01 mag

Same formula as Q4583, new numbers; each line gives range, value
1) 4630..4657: 116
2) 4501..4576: 120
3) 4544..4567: 119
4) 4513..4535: 119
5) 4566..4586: 120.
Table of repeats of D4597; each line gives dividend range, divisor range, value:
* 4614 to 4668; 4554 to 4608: 0.98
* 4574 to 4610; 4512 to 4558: 1.01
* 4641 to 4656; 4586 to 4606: 0.97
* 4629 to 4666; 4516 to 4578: 0.98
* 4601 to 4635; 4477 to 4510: 0.98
